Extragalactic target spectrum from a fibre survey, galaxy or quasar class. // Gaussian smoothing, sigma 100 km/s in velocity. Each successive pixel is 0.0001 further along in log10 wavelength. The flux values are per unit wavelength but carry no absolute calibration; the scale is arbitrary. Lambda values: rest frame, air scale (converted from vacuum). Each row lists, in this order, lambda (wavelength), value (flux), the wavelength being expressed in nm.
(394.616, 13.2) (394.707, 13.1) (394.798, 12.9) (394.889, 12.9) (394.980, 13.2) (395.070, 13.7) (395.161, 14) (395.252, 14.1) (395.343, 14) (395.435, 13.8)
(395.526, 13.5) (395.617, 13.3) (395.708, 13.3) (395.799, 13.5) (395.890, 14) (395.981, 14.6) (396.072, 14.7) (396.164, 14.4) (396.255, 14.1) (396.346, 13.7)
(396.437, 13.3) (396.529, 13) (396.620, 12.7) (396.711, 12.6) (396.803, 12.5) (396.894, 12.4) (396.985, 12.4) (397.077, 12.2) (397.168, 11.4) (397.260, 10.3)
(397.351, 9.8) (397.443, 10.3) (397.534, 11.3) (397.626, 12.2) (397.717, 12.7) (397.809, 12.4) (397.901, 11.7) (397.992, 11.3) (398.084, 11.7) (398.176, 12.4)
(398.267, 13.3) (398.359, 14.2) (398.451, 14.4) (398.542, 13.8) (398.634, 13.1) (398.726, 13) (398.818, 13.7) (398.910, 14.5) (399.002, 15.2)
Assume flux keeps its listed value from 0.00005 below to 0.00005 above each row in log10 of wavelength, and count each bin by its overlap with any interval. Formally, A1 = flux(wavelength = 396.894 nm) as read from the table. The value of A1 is 12.4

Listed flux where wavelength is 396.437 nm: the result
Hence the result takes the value 13.3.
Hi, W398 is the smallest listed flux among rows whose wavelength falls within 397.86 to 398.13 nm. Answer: 11.3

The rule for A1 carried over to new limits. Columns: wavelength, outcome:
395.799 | 13.5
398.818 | 13.7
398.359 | 14.2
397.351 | 9.8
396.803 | 12.5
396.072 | 14.7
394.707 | 13.1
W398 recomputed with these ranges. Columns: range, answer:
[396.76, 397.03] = 12.4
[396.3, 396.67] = 12.7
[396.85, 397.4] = 9.8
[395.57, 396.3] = 13.3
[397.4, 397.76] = 10.3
